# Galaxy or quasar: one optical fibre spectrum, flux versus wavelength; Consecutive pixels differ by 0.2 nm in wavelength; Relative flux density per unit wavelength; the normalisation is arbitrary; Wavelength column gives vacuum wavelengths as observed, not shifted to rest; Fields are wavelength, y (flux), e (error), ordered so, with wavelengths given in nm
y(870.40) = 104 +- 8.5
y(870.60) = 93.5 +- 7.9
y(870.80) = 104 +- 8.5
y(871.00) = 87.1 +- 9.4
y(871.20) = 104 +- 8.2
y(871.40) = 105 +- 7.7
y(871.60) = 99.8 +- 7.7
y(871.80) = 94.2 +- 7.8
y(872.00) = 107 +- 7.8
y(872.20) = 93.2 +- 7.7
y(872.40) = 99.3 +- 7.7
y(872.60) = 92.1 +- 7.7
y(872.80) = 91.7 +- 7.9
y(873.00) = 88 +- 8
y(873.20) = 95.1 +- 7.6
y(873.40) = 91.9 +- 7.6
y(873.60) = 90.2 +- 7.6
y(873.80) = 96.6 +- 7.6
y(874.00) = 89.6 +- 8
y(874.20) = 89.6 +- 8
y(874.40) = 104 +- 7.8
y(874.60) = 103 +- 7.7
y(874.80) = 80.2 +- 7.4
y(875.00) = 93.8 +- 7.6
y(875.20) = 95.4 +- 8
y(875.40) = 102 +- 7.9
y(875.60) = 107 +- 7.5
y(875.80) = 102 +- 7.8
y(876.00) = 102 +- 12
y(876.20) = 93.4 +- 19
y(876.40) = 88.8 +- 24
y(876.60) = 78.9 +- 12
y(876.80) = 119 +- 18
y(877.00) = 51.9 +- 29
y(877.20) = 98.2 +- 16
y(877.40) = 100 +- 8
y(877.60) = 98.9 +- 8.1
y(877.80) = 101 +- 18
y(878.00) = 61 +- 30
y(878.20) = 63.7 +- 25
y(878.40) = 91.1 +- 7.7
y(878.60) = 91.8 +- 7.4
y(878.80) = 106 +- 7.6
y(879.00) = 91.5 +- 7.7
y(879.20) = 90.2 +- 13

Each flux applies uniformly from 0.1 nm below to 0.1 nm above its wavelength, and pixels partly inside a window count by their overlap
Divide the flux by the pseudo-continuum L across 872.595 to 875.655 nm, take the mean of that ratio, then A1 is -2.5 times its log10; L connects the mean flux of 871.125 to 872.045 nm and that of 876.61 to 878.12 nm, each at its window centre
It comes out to 0.02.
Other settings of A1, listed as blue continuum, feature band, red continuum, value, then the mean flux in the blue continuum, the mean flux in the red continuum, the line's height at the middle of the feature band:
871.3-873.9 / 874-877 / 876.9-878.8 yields -0.06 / 95.7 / 85.3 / 90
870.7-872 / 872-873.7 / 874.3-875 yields 0.05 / 99.6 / 95.5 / 97.7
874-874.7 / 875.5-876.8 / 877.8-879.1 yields -0.06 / 97.5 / 85.5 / 92.2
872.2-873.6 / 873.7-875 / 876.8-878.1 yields -0.03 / 92.8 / 87.8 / 91.2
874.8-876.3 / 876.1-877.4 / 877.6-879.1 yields 0.05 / 98.1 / 87.4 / 93.5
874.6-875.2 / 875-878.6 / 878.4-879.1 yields 0.02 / 91.1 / 95.7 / 93.3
